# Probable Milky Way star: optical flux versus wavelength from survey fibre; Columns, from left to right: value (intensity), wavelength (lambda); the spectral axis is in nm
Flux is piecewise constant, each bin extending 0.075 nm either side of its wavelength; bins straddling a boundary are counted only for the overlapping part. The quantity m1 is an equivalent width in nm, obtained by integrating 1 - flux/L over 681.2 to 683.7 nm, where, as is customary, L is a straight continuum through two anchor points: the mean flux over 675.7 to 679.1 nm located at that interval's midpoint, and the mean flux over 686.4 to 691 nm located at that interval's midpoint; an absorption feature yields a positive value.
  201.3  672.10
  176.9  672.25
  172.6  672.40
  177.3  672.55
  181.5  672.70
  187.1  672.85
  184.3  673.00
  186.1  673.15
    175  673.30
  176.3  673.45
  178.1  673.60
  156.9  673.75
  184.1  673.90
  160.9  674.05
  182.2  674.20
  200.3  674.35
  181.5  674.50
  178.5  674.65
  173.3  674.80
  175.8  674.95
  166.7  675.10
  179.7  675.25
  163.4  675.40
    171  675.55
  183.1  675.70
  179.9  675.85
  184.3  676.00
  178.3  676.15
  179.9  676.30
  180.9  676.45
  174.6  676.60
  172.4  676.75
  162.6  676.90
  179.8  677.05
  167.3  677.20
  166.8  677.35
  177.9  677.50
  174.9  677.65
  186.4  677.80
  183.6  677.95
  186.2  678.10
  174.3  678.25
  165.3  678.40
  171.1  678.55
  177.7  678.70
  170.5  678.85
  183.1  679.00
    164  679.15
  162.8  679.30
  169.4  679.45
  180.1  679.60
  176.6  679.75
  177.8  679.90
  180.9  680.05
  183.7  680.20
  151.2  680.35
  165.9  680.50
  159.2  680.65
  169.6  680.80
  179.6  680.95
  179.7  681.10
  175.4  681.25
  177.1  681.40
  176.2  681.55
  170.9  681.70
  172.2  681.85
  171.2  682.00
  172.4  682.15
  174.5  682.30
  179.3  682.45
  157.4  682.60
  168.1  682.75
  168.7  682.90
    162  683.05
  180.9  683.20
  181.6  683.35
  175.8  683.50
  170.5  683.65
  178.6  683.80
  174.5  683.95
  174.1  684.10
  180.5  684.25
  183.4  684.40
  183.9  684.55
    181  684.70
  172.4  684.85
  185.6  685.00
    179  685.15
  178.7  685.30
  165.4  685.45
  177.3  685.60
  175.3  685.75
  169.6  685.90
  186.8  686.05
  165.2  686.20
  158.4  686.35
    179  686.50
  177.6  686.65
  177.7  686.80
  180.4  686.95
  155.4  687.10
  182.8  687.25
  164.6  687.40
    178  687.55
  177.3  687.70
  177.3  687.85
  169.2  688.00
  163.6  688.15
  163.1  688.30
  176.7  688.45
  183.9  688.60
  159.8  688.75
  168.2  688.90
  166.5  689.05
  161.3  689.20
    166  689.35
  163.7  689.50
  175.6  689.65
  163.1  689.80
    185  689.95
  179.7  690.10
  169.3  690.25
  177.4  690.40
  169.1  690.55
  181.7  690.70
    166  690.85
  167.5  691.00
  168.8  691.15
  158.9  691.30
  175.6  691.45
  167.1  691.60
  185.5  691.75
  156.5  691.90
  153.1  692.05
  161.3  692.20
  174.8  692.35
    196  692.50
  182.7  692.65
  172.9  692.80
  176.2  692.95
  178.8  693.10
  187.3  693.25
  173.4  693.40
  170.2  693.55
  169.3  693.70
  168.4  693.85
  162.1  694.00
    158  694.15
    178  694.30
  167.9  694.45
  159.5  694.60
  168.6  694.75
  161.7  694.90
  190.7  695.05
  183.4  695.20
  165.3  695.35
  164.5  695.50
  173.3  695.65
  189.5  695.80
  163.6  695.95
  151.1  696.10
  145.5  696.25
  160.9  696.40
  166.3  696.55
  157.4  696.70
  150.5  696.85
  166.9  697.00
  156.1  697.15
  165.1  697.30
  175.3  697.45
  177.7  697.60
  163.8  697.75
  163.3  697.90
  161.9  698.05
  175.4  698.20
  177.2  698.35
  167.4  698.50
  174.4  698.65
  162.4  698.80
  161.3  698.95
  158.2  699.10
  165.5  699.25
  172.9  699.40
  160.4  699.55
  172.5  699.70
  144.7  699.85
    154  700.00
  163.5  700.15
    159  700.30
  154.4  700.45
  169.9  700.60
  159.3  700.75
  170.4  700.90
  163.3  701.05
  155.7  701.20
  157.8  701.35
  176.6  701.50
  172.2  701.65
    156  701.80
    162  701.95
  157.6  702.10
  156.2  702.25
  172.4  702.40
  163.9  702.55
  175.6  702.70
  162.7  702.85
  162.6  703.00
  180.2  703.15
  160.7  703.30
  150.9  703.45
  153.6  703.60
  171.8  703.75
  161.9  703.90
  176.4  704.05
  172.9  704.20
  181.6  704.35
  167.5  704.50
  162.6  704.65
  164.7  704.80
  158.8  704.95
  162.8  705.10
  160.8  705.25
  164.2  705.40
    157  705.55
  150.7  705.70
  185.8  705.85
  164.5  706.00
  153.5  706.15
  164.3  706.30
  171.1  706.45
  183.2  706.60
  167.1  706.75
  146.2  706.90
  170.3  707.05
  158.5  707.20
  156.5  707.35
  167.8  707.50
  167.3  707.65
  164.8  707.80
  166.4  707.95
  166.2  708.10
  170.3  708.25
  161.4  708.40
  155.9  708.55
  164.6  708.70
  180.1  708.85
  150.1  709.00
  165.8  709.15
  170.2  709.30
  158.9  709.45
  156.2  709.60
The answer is 0.025 nm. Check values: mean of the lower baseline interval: 176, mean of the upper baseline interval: 172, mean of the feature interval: 173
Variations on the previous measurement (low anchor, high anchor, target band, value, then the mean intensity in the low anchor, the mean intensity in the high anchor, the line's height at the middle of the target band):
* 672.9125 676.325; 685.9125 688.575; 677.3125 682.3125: 0.05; 177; 173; 175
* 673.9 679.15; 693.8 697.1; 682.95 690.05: -0.11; 176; 166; 171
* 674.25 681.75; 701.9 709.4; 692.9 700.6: 0.07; 175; 165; 168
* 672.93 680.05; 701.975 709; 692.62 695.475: -0.05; 176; 165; 169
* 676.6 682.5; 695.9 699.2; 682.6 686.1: -0.10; 174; 164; 171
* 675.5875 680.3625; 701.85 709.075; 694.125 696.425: 0.01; 176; 165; 169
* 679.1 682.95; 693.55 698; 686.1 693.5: -0.15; 172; 166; 169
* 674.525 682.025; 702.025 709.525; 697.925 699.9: 0.02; 174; 165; 167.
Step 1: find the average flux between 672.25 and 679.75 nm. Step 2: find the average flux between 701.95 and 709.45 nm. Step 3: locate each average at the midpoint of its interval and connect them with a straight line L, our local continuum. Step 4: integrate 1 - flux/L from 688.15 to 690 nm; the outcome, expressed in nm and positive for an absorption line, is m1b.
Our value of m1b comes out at 0.024 nm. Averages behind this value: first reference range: 176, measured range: 169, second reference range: 165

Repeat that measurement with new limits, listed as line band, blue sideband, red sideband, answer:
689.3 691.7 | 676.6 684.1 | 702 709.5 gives -0.02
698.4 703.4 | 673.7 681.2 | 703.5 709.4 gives 0.09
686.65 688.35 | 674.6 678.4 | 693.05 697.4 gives -0.01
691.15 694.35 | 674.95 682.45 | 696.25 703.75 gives -0.08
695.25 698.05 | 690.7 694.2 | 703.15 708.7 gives 0.08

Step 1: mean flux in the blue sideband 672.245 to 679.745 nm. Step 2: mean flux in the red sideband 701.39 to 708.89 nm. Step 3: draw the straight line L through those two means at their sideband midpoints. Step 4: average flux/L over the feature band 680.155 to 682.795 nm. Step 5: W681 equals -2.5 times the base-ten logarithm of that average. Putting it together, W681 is 0.02 mag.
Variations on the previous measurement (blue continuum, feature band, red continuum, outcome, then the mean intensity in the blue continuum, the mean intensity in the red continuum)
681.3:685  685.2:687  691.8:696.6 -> -0.005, 175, 170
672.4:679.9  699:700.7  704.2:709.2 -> 0.039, 176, 165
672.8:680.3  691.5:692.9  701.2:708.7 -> -0.016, 176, 165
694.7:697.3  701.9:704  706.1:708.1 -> 0.007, 166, 165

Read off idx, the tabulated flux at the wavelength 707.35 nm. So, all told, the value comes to 156.5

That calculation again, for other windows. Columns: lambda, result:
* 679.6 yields 180.1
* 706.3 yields 164.3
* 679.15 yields 164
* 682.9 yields 168.7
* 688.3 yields 163.1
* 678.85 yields 170.5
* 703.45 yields 150.9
